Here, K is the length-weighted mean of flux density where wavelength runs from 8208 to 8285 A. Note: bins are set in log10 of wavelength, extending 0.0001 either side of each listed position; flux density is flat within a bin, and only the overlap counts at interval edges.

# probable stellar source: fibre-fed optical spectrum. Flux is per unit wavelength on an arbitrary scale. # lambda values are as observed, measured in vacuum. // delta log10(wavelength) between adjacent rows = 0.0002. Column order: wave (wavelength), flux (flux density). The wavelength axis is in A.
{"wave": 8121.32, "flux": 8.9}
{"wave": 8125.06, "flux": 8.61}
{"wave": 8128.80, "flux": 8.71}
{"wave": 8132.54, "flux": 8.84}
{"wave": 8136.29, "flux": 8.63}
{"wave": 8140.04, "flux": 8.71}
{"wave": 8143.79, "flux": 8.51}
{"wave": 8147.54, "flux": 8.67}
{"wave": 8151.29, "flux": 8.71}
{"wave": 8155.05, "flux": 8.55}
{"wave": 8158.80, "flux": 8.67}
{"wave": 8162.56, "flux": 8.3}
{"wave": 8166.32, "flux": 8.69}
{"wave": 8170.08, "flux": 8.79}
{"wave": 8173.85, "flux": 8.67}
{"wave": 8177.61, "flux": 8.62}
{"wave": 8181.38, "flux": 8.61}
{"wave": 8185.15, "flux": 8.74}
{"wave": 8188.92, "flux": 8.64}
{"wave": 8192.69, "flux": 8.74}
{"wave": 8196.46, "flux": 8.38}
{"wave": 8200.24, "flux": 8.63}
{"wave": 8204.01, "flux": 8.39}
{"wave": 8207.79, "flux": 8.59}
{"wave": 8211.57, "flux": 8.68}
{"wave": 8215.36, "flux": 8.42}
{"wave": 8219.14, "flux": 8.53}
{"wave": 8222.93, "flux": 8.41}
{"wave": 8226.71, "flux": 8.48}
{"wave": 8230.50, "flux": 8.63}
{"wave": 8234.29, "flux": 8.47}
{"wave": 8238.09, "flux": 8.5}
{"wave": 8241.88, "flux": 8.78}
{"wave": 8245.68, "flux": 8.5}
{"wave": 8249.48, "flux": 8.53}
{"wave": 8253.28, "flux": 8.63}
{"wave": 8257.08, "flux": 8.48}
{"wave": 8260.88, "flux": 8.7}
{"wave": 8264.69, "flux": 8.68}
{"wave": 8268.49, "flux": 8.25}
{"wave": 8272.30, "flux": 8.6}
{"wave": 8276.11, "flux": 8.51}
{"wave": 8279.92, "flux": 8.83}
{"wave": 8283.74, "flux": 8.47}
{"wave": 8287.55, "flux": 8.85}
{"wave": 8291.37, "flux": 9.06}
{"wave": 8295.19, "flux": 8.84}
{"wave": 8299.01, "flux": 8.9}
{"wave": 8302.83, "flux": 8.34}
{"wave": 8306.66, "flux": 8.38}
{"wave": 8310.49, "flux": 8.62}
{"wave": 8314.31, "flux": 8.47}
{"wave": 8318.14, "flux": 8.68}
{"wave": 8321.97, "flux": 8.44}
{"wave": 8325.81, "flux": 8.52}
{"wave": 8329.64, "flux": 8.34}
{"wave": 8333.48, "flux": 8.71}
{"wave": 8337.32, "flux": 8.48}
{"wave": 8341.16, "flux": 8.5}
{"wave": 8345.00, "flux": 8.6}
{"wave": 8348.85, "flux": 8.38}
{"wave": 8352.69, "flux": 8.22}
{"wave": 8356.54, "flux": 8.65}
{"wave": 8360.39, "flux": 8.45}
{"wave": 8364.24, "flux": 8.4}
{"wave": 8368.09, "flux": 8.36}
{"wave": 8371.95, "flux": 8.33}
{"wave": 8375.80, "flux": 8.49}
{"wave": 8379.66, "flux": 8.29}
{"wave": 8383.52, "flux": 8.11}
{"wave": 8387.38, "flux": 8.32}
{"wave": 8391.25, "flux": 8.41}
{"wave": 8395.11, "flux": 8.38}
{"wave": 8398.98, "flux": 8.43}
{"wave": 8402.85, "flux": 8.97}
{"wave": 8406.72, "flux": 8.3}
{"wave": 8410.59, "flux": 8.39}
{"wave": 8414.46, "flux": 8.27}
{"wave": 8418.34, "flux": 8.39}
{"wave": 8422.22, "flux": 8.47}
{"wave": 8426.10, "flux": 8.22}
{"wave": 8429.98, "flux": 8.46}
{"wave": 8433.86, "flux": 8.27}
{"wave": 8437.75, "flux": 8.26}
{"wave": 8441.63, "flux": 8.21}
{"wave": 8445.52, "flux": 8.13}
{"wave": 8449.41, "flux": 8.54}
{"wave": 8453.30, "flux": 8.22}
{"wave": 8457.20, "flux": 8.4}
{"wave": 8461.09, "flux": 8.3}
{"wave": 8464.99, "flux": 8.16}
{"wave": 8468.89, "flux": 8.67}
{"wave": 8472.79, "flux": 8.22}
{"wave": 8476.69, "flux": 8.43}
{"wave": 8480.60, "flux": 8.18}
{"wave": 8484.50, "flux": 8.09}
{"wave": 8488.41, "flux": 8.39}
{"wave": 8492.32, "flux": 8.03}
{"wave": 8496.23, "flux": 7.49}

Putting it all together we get 8.56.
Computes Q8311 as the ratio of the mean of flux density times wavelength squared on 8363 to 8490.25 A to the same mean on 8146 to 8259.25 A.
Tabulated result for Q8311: 1.03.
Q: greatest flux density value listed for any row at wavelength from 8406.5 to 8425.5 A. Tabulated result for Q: 8.47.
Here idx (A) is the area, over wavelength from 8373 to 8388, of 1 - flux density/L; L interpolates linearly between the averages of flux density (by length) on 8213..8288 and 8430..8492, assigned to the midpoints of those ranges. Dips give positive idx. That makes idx 0.2 A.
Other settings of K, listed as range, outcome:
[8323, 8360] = 8.48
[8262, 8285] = 8.56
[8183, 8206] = 8.59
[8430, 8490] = 8.3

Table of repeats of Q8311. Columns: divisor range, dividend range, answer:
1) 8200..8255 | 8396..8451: 1.03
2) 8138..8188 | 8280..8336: 1.03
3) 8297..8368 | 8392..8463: 1.01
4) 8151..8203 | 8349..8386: 1.02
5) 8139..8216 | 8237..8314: 1.03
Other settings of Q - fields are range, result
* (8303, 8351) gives 8.71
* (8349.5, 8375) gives 8.65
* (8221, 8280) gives 8.83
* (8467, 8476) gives 8.67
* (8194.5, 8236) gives 8.68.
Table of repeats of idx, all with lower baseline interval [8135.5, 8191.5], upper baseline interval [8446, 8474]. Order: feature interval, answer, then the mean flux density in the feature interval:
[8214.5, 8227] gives 0.17 A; 8.47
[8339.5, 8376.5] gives 0.05 A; 8.44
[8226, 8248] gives 0.00 A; 8.56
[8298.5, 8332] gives -0.07 A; 8.51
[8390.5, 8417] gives -0.15 A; 8.45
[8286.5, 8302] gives -0.67 A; 8.88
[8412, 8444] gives 0.24 A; 8.32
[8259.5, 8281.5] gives -0.15 A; 8.59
